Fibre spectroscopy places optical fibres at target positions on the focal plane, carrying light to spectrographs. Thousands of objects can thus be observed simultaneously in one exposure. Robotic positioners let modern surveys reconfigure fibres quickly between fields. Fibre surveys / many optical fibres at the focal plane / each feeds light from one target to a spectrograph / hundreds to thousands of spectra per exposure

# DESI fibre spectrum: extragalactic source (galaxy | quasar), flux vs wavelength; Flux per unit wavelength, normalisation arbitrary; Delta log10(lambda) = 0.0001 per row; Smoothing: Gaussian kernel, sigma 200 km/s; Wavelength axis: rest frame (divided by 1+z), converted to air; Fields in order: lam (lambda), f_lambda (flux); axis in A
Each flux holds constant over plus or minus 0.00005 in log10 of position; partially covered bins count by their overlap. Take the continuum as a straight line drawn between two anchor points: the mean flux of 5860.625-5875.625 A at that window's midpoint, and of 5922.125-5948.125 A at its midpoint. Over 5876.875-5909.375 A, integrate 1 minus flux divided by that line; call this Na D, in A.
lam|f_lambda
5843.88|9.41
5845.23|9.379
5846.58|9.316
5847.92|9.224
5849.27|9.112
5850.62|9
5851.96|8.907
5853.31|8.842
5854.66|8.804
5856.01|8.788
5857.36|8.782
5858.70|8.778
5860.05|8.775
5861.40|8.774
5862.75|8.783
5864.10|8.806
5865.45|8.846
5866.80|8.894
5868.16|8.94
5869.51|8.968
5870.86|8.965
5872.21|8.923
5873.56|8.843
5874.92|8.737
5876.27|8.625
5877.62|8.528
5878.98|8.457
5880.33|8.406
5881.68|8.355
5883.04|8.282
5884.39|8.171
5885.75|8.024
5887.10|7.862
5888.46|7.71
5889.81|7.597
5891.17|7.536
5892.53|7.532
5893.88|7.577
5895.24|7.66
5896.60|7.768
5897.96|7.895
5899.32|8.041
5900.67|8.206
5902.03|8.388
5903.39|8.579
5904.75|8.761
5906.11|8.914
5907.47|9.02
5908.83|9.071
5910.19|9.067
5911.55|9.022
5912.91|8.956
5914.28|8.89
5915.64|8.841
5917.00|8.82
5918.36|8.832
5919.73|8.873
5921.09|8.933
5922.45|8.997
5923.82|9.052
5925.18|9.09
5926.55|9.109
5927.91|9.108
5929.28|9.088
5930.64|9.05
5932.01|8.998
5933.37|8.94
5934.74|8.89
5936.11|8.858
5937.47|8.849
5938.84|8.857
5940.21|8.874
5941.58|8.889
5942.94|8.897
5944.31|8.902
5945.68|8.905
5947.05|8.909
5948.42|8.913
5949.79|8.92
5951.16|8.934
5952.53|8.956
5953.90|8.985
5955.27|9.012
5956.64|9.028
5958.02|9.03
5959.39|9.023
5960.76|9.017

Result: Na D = 2.6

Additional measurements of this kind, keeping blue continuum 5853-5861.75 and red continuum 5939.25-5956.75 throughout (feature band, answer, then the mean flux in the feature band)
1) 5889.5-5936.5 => 1.29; 8.63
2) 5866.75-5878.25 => -0.01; 8.82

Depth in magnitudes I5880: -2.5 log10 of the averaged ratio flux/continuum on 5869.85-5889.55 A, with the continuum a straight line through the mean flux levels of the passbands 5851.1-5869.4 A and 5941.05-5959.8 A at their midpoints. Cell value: 0.06 mag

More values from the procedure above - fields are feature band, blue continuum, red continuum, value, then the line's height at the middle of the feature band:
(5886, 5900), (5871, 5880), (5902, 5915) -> 0.140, 8.8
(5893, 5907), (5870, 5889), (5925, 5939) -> 0.060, 8.65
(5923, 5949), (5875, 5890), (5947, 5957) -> -0.020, 8.79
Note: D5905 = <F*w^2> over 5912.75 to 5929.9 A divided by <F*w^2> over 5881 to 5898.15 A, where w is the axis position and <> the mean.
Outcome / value 1.16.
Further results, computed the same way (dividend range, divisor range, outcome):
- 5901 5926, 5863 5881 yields 1.03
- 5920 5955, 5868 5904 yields 1.11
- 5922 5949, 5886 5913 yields 1.10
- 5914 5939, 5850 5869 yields 1.04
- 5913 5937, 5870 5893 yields 1.10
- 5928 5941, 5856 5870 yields 1.04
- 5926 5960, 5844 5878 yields 1.03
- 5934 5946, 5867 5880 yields 1.04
